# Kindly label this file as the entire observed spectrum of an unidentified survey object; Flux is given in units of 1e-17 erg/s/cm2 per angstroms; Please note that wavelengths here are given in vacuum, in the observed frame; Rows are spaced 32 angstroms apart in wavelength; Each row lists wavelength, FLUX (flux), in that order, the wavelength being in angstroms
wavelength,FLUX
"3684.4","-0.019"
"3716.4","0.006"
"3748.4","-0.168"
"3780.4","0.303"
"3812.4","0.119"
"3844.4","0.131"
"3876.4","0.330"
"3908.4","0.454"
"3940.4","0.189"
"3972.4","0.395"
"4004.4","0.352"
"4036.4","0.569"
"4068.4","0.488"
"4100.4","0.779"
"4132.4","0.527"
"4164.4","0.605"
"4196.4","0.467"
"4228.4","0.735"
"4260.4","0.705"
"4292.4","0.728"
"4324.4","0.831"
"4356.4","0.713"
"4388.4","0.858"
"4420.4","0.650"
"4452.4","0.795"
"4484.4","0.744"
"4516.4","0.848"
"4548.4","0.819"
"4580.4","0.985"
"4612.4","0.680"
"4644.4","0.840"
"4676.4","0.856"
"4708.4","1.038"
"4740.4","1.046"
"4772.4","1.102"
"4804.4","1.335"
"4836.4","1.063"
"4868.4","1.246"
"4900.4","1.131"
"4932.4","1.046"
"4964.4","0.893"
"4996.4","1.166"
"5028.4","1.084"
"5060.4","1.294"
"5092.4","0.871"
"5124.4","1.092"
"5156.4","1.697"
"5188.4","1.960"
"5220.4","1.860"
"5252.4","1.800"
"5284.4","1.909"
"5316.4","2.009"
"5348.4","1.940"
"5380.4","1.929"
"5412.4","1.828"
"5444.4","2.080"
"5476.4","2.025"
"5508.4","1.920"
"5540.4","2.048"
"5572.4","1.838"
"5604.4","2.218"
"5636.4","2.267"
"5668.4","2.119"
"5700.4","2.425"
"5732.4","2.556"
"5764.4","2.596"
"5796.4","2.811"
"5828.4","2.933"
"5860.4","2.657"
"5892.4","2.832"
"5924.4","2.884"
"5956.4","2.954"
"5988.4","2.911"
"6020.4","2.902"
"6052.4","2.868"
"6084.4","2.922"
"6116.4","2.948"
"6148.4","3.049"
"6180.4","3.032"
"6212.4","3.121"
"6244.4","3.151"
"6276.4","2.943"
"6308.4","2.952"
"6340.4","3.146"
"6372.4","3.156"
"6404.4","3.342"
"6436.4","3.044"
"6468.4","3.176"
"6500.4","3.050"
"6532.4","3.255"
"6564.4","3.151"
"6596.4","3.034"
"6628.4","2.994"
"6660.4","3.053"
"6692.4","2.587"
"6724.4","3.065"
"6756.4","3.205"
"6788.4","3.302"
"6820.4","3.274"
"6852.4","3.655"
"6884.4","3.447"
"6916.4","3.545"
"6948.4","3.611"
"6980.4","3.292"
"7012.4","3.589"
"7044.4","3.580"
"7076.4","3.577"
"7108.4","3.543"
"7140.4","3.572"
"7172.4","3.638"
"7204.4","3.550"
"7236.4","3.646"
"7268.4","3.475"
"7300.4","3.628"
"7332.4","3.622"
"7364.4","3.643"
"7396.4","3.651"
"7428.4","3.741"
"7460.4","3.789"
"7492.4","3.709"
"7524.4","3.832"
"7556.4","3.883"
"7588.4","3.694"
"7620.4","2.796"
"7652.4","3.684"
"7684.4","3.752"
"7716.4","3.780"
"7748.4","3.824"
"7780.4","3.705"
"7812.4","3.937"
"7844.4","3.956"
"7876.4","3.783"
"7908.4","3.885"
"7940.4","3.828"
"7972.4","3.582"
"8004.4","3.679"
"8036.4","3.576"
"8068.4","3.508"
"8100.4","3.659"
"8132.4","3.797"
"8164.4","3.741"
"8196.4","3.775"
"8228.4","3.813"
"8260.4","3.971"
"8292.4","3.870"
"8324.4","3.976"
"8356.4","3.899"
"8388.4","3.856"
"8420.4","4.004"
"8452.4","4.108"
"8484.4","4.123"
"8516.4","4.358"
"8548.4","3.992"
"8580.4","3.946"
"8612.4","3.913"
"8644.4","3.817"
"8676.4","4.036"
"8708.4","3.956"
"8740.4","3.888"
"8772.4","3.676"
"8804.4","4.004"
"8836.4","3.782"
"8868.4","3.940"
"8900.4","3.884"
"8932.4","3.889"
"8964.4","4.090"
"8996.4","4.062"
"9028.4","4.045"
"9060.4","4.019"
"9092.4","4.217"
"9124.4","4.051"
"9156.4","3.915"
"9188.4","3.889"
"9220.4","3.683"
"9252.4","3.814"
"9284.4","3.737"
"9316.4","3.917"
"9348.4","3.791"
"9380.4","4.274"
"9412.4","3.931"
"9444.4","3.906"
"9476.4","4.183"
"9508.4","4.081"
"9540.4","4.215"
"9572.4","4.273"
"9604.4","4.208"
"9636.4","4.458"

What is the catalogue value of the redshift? 0.293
